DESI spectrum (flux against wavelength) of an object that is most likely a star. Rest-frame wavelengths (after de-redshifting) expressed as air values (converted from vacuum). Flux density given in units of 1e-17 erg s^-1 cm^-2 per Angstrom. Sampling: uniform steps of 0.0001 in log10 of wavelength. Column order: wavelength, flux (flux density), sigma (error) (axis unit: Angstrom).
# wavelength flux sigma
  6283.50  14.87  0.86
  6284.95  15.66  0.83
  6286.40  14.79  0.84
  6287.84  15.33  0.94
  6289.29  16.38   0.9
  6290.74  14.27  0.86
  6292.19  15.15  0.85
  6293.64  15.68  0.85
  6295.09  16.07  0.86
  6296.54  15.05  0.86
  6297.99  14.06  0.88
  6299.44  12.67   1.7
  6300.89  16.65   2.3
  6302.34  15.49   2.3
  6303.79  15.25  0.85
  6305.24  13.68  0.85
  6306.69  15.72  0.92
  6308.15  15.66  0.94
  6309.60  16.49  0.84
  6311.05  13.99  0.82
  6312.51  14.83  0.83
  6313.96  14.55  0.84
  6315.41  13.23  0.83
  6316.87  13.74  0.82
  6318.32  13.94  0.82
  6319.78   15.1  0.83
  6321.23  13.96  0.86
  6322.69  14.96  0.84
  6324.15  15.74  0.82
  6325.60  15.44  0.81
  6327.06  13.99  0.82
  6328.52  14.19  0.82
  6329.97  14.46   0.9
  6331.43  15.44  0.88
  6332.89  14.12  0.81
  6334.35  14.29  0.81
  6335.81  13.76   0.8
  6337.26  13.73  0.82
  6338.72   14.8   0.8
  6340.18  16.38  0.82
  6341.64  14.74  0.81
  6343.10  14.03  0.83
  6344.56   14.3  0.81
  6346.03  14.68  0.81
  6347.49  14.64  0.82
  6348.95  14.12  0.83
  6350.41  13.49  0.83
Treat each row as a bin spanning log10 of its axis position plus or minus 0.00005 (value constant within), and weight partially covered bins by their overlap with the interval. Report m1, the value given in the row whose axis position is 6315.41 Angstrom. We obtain 13.23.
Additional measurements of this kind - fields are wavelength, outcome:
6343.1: 14.03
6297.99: 14.06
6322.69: 14.96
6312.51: 14.83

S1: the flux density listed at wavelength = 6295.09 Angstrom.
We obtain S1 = 16.07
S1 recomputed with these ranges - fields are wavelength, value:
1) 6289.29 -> 16.38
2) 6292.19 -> 15.15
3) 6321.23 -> 13.96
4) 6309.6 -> 16.49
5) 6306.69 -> 15.72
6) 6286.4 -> 14.79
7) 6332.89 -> 14.12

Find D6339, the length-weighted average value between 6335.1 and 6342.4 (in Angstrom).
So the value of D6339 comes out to 14.7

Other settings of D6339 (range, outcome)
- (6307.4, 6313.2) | 15.2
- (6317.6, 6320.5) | 14.5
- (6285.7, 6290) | 15.5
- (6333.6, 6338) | 13.9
